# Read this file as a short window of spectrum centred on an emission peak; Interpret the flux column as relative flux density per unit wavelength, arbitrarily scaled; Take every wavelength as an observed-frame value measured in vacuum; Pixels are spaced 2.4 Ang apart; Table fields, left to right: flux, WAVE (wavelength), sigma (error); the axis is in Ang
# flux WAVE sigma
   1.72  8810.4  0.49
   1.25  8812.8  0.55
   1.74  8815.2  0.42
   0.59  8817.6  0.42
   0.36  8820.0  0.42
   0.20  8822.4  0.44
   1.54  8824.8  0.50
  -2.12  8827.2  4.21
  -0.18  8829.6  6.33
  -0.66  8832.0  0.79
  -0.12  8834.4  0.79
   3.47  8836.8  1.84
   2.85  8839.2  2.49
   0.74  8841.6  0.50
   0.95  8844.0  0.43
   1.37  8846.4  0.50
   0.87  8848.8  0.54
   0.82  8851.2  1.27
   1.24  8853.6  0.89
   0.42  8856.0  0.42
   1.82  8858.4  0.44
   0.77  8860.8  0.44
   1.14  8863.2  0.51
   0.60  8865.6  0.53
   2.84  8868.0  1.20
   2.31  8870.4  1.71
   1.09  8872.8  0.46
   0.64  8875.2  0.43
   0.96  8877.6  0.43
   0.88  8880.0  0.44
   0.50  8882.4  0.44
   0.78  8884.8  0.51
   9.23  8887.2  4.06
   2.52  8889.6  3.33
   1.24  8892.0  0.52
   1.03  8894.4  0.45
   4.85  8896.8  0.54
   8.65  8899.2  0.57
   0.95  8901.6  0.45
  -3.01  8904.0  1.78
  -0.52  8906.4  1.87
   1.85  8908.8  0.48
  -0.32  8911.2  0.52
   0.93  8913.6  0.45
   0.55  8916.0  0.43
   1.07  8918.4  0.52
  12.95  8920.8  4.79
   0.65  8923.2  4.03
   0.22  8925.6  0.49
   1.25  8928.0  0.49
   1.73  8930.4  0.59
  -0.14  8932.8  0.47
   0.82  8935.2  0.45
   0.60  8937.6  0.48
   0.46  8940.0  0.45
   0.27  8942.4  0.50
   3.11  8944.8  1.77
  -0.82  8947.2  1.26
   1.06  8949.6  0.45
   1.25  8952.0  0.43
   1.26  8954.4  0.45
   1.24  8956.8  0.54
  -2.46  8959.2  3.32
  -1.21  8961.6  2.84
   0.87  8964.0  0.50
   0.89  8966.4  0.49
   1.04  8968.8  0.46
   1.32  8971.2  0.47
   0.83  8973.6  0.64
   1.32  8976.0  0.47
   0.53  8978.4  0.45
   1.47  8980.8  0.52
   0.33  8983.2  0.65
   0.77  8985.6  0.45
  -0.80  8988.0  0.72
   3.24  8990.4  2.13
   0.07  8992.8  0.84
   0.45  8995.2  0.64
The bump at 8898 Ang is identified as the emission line H-beta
